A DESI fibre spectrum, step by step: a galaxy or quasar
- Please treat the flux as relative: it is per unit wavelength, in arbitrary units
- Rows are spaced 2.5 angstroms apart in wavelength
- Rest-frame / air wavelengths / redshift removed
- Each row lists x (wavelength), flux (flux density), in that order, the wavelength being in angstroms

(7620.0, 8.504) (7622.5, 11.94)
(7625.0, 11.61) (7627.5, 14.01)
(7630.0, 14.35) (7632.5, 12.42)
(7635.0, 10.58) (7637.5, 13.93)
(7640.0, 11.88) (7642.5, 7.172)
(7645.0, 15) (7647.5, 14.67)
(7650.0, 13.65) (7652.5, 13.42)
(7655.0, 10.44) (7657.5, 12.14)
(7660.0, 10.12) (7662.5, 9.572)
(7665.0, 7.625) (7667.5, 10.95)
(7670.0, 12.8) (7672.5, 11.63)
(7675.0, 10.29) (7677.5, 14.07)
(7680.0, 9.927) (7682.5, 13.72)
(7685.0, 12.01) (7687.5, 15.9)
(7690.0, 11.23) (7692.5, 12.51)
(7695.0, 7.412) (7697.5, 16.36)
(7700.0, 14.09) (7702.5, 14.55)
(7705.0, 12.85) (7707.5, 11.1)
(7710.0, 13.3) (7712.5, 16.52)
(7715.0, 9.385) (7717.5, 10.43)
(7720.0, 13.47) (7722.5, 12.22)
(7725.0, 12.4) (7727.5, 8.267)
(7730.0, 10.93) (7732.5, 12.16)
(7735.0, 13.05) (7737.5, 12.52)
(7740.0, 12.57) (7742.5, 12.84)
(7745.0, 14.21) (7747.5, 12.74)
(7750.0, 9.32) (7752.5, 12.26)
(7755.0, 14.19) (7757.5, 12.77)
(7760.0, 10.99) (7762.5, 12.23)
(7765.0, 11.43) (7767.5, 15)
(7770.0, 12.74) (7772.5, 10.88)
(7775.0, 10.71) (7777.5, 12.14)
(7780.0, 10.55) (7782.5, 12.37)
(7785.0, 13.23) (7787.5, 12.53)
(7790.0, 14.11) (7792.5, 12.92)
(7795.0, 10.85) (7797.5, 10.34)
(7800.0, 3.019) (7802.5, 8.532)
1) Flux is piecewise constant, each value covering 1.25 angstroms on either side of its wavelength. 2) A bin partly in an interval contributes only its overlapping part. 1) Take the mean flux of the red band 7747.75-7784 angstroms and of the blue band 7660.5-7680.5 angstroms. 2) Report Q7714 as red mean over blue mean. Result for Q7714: 1.1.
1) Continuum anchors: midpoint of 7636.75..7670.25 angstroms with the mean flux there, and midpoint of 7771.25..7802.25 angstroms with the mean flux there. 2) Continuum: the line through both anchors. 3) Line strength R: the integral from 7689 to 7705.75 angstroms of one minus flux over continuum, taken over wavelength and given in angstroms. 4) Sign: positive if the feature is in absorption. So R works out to -1.9 angstroms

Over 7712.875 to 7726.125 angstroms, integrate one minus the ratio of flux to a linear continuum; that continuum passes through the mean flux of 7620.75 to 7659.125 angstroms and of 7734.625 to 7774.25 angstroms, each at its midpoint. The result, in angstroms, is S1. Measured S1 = 0.6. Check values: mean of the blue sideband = 12.4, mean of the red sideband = 12.4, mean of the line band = 11.9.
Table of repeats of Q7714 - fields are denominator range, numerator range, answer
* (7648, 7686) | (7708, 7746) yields 1.06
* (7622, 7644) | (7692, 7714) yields 1.10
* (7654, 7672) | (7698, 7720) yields 1.22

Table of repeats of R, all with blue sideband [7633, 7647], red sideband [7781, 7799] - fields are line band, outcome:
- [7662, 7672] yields 1.31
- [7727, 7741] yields 0.39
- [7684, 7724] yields -2.28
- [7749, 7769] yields -0.31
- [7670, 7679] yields -0.06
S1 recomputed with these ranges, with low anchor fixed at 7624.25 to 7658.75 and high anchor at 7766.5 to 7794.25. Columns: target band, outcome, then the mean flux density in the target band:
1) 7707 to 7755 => 1.2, 12.2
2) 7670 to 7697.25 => 0.9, 12.1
